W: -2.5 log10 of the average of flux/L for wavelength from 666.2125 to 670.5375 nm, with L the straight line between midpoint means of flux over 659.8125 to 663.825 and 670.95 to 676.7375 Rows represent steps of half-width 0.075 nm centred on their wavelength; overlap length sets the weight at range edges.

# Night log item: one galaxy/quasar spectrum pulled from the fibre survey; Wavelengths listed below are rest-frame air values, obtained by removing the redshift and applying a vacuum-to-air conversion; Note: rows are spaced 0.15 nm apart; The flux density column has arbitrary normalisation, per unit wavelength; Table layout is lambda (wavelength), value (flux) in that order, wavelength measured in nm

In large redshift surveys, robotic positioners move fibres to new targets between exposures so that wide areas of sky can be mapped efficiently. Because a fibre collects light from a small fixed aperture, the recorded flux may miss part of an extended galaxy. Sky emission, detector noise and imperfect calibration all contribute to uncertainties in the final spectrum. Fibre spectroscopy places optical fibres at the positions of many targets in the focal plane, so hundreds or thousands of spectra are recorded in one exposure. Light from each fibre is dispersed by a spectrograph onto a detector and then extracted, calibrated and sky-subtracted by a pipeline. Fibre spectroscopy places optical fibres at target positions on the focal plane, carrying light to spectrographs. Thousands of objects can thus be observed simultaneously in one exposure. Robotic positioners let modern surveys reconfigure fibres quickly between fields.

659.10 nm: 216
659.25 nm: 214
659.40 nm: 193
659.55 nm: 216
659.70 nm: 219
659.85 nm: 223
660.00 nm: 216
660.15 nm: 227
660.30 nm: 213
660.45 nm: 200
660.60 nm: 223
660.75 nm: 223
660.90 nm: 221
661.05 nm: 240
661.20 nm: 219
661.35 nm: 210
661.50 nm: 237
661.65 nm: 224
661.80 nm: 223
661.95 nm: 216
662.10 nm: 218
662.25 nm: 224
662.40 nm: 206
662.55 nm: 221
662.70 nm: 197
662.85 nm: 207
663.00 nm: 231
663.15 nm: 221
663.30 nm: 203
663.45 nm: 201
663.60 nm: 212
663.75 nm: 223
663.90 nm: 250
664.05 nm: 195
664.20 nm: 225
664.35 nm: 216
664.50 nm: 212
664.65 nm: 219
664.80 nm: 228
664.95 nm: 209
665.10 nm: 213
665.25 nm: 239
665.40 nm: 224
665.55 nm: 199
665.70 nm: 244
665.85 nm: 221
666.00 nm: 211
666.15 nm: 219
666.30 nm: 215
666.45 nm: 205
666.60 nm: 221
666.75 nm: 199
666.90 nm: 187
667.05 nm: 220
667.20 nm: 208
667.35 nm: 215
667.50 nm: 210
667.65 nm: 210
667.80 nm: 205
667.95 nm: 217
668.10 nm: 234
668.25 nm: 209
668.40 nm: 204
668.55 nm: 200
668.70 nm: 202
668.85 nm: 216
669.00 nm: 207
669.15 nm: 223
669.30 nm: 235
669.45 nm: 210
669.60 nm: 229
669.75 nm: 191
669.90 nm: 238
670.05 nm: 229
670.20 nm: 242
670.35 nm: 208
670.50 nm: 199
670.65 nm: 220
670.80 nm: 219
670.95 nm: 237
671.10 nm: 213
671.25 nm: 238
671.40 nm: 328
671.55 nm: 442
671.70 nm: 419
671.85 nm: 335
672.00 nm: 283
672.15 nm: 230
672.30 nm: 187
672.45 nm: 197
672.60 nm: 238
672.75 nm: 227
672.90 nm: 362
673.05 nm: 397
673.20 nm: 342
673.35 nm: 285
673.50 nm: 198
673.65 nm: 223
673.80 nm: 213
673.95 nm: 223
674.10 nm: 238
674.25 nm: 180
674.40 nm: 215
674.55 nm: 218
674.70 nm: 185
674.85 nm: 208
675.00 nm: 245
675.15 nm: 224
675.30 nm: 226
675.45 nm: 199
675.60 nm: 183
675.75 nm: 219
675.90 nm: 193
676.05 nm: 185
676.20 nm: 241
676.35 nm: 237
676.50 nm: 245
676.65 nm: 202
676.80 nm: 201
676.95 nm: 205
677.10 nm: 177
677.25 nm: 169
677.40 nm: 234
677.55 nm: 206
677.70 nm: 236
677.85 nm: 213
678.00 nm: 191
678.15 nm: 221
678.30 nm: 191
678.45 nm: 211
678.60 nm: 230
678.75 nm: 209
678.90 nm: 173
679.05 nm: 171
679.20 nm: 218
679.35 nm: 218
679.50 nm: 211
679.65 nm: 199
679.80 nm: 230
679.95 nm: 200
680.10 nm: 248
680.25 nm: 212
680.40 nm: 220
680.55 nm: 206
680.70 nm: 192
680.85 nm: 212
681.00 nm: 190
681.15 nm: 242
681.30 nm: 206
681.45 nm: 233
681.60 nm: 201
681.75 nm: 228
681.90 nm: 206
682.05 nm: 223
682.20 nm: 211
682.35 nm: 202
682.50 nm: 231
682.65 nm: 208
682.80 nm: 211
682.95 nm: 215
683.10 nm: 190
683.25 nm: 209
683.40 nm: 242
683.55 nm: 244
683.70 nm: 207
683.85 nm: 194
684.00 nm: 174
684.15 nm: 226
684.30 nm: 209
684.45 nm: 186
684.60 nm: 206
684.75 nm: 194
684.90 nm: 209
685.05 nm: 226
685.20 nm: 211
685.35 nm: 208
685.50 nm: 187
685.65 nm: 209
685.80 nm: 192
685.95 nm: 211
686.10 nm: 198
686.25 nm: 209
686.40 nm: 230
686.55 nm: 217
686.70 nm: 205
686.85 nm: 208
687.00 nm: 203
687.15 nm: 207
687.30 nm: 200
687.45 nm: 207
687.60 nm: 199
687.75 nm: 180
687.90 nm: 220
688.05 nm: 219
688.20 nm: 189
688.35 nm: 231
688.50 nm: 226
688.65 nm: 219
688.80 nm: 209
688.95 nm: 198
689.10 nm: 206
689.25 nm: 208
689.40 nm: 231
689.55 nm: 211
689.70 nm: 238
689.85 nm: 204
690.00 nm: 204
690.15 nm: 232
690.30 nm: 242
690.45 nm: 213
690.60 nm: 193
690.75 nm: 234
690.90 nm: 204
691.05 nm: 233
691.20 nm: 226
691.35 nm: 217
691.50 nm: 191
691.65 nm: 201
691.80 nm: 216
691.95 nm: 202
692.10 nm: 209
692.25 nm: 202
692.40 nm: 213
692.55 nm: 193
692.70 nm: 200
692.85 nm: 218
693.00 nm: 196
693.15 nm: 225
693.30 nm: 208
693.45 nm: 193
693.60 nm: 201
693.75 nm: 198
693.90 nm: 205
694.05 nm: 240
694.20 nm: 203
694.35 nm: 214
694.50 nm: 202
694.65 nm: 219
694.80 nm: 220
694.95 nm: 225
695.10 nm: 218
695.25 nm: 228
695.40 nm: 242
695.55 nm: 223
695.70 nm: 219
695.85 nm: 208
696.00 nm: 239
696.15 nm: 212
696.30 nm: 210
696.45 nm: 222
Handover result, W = 0.100 mag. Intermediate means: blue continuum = 218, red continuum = 248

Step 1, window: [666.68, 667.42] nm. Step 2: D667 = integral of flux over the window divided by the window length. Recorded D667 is 206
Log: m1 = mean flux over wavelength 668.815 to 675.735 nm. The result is 244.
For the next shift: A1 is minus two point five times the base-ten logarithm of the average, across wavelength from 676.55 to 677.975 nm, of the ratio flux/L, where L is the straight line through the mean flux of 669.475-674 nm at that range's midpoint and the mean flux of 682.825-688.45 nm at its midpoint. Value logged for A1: 0.17 mag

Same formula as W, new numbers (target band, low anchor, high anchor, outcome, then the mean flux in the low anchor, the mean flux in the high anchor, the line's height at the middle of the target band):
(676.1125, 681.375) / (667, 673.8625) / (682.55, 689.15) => 0.07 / 243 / 208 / 224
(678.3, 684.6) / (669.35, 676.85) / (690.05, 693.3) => 0.09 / 241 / 212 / 228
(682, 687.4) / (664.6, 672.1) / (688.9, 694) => 0.04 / 231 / 211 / 217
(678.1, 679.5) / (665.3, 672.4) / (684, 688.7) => 0.07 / 231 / 207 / 217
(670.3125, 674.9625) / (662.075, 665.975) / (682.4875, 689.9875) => -0.19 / 218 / 209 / 214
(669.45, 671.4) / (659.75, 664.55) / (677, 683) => -0.06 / 218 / 210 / 214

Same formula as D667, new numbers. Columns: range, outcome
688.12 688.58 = 215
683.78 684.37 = 201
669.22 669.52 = 223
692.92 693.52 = 206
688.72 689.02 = 204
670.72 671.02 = 228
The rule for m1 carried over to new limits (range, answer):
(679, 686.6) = 211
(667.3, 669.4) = 213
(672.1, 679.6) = 221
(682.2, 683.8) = 215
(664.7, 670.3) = 216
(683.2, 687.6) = 208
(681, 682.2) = 217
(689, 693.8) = 211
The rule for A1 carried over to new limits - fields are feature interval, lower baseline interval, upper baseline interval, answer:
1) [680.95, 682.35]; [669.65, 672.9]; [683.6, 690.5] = 0.05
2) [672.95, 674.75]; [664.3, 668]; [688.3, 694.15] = -0.15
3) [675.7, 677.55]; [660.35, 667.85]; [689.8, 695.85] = 0.03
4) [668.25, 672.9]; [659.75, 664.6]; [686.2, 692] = -0.13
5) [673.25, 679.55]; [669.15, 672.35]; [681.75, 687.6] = 0.12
